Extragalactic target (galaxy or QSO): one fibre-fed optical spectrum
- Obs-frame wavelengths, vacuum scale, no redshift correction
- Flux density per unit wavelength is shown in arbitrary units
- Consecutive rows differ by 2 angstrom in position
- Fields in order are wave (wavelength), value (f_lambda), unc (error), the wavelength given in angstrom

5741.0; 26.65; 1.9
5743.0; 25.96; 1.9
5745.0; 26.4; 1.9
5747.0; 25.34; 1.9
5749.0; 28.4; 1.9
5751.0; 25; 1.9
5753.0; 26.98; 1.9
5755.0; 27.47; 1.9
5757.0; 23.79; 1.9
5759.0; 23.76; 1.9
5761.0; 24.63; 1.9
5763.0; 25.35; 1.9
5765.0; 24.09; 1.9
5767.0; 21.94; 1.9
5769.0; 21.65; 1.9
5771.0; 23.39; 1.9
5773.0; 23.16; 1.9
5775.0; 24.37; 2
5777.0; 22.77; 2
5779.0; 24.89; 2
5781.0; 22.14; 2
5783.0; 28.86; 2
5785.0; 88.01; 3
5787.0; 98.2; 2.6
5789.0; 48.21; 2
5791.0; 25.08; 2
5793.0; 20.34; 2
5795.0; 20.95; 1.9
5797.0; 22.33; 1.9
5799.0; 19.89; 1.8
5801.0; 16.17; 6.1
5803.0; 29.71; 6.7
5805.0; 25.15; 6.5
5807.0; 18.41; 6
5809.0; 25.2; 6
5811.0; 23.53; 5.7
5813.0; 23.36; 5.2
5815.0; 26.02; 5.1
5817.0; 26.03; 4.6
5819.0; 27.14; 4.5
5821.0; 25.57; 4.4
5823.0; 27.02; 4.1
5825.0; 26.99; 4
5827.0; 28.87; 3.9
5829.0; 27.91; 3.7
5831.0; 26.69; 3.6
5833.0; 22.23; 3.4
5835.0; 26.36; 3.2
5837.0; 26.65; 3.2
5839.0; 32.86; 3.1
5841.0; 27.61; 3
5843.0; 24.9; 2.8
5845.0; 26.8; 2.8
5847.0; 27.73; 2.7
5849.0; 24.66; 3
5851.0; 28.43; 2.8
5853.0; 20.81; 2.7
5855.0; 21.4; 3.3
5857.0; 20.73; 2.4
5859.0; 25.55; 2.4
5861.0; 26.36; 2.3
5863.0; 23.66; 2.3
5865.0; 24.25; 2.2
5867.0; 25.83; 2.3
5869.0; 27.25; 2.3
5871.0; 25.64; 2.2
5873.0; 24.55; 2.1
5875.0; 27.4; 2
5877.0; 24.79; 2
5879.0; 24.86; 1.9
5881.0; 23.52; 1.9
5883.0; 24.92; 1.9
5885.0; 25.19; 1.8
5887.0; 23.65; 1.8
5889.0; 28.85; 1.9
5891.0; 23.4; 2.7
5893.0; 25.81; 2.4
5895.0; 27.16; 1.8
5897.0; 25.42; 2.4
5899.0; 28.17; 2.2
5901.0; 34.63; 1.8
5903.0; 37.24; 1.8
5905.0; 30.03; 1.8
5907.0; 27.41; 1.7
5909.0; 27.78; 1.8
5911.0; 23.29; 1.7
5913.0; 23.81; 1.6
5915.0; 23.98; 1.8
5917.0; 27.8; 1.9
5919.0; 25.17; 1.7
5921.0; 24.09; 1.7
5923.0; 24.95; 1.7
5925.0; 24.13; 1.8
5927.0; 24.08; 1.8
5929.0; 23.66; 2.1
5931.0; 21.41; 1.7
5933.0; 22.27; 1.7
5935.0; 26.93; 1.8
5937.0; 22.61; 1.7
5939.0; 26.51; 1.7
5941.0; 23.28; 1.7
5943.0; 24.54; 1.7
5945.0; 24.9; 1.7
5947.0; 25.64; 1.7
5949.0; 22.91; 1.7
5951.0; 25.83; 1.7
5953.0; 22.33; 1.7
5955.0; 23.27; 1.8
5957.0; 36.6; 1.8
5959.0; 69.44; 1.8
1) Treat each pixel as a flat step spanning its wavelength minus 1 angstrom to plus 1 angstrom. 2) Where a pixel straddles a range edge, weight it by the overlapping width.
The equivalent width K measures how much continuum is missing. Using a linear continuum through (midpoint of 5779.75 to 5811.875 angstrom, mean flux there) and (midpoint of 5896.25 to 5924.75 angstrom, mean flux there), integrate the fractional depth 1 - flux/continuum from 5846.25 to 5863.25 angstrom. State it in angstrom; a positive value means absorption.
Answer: 3.3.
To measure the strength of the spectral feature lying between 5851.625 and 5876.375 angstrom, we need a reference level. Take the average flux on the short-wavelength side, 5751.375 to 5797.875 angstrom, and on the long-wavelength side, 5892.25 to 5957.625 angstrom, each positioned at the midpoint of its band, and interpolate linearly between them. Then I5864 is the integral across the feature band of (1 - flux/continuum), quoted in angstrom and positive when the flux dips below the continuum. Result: 3.0 angstrom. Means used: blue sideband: 30.9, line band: 24.5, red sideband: 25.9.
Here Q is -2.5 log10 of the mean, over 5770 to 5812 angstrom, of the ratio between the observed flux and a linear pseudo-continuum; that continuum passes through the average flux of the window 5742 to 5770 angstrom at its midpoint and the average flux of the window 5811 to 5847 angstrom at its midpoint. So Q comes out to -0.201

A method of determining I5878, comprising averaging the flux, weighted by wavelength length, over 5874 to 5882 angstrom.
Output 25.1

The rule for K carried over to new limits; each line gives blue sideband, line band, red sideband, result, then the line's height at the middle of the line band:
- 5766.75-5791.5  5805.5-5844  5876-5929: 8.2 angstrom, 33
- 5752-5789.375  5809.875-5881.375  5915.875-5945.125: 7.6 angstrom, 28.7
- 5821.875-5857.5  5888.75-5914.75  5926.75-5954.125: -3.1 angstrom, 24.8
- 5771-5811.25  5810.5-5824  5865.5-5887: 1.8 angstrom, 29.5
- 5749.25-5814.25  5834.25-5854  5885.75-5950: 0.5 angstrom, 27.4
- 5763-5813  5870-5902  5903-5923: 1.2 angstrom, 27.2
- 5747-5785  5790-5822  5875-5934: 3.4 angstrom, 26.2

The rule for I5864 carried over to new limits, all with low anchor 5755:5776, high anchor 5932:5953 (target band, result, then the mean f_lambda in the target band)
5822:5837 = -1.6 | 26.6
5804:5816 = 0.2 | 23.6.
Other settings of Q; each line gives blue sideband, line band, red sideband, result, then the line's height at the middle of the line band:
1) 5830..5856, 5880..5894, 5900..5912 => 0.152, 28.8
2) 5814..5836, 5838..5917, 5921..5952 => -0.034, 25.4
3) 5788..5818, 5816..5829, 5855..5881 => -0.095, 24.7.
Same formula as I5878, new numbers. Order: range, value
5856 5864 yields 24.1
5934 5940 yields 25.4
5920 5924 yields 24.5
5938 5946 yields 24.8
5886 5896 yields 25.8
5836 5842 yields 29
